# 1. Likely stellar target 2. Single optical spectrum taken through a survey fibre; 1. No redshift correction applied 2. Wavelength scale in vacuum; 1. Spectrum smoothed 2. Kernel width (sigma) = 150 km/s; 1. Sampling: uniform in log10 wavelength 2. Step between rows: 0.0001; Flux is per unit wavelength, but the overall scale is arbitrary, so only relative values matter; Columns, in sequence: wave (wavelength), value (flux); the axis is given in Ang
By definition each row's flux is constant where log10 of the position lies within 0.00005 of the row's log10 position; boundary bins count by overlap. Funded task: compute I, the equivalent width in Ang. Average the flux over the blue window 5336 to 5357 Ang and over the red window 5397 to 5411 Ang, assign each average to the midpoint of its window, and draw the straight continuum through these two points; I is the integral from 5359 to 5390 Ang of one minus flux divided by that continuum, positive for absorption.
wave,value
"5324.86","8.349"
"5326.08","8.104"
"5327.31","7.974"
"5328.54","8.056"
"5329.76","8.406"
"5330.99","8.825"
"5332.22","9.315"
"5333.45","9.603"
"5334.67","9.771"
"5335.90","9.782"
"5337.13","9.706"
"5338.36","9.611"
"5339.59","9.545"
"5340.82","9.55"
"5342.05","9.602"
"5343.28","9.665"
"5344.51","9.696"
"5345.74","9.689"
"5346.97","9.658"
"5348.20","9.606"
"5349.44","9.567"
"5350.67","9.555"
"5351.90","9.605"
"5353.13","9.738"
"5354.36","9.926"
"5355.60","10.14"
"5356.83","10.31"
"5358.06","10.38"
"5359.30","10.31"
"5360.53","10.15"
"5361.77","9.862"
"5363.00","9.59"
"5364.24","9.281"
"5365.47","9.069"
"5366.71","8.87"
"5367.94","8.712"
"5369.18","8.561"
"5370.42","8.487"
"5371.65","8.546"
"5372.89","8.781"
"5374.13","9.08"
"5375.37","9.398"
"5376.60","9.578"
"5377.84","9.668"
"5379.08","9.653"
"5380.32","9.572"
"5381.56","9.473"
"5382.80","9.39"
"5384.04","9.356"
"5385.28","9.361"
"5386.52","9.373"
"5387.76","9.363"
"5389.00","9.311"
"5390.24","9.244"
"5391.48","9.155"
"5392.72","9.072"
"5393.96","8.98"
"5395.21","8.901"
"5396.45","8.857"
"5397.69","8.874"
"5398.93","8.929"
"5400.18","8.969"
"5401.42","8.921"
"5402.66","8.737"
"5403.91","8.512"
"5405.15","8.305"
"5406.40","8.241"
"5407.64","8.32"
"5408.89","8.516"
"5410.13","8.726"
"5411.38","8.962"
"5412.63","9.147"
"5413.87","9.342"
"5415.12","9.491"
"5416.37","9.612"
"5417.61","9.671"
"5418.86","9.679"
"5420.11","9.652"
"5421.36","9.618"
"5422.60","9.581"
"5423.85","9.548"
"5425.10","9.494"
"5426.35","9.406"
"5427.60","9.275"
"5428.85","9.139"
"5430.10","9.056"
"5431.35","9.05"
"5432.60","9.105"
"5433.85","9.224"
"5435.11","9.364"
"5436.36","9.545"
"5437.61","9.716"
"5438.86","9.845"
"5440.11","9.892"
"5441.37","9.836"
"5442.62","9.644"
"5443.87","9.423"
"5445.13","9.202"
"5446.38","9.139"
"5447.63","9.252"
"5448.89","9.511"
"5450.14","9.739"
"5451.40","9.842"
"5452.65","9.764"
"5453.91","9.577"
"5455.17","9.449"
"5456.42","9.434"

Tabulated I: -0.4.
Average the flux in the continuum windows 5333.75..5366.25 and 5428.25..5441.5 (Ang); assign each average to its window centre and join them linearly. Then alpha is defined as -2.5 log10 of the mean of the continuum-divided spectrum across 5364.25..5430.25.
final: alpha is 0.05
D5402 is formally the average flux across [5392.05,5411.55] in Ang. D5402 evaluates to 8.73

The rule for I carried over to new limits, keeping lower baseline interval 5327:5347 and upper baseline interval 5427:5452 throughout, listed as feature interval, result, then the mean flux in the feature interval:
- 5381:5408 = 1.2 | 8.99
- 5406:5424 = 0.4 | 9.21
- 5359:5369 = -0.1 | 9.41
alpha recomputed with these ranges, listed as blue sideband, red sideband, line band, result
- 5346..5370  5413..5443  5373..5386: 0.02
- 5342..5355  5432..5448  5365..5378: 0.08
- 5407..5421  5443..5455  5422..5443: -0.01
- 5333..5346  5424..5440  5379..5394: 0.02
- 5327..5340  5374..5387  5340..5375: -0.02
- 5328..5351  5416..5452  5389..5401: 0.05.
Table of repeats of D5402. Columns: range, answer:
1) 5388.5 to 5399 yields 9.04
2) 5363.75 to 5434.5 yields 9.13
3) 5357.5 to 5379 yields 9.32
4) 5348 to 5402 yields 9.35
